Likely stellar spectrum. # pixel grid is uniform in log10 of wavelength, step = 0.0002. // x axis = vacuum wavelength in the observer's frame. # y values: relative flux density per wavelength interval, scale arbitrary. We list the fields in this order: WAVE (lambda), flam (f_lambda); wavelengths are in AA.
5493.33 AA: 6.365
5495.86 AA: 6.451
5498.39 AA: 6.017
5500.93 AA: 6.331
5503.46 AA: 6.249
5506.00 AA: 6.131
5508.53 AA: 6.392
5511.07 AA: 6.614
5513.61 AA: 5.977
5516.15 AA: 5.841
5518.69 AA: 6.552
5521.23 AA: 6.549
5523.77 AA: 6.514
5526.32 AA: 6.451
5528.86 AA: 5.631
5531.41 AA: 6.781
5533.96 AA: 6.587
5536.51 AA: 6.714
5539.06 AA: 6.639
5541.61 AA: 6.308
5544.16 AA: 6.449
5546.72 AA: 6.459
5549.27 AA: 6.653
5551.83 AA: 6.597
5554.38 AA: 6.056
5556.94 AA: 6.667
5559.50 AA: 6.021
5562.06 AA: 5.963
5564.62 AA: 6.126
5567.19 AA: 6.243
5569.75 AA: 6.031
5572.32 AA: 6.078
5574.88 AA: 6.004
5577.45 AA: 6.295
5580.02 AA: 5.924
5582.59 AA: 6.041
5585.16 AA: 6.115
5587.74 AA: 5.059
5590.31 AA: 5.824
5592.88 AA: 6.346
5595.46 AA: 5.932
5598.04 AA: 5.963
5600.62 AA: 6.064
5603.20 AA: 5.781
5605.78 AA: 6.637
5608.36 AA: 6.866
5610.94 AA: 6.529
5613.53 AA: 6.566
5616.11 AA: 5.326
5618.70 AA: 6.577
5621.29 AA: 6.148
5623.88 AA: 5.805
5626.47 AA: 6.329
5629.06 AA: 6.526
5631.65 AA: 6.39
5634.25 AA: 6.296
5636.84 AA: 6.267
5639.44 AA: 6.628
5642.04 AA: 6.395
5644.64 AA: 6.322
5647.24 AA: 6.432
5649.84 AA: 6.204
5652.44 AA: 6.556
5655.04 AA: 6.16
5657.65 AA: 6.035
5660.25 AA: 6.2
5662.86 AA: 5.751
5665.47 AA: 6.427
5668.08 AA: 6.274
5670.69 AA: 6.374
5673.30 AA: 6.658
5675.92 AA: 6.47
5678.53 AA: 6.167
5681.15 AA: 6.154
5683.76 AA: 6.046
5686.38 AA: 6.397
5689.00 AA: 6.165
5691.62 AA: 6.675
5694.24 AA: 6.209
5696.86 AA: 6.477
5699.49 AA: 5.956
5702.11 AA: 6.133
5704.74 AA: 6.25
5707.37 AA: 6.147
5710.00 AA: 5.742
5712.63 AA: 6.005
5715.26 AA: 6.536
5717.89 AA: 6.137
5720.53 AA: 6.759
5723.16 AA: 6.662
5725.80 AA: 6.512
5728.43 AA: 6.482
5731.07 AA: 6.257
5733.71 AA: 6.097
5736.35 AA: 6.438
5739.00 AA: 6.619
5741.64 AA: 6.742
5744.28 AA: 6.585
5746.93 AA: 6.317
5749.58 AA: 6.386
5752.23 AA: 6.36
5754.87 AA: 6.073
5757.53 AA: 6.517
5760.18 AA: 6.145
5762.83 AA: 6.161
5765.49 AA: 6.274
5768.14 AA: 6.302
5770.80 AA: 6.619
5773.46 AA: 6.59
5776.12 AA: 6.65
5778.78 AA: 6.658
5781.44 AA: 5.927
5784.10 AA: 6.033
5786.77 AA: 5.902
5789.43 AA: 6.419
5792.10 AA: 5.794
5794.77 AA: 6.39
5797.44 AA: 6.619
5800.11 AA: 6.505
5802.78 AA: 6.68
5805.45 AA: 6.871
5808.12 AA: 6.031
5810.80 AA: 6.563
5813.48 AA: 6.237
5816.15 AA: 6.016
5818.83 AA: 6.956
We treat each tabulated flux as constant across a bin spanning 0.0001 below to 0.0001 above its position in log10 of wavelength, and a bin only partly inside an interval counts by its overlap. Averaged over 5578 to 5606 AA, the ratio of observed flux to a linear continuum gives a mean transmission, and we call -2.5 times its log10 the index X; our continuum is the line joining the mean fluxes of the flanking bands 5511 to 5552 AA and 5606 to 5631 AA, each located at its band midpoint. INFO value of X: 0.069 mag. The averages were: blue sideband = 6.42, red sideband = 6.32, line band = 5.95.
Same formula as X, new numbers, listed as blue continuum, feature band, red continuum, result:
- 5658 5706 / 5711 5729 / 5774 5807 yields -0.02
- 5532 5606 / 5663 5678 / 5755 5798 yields -0.02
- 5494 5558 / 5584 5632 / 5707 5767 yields 0.04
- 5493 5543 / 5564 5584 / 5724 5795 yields 0.05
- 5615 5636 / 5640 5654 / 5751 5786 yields -0.03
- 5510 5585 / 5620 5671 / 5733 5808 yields 0.01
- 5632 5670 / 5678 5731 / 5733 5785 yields 0.01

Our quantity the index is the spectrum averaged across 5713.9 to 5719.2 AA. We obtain 6.34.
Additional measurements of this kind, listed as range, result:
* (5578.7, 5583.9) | 5.99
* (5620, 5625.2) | 5.98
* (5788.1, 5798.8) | 6.3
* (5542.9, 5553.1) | 6.54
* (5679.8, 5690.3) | 6.19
